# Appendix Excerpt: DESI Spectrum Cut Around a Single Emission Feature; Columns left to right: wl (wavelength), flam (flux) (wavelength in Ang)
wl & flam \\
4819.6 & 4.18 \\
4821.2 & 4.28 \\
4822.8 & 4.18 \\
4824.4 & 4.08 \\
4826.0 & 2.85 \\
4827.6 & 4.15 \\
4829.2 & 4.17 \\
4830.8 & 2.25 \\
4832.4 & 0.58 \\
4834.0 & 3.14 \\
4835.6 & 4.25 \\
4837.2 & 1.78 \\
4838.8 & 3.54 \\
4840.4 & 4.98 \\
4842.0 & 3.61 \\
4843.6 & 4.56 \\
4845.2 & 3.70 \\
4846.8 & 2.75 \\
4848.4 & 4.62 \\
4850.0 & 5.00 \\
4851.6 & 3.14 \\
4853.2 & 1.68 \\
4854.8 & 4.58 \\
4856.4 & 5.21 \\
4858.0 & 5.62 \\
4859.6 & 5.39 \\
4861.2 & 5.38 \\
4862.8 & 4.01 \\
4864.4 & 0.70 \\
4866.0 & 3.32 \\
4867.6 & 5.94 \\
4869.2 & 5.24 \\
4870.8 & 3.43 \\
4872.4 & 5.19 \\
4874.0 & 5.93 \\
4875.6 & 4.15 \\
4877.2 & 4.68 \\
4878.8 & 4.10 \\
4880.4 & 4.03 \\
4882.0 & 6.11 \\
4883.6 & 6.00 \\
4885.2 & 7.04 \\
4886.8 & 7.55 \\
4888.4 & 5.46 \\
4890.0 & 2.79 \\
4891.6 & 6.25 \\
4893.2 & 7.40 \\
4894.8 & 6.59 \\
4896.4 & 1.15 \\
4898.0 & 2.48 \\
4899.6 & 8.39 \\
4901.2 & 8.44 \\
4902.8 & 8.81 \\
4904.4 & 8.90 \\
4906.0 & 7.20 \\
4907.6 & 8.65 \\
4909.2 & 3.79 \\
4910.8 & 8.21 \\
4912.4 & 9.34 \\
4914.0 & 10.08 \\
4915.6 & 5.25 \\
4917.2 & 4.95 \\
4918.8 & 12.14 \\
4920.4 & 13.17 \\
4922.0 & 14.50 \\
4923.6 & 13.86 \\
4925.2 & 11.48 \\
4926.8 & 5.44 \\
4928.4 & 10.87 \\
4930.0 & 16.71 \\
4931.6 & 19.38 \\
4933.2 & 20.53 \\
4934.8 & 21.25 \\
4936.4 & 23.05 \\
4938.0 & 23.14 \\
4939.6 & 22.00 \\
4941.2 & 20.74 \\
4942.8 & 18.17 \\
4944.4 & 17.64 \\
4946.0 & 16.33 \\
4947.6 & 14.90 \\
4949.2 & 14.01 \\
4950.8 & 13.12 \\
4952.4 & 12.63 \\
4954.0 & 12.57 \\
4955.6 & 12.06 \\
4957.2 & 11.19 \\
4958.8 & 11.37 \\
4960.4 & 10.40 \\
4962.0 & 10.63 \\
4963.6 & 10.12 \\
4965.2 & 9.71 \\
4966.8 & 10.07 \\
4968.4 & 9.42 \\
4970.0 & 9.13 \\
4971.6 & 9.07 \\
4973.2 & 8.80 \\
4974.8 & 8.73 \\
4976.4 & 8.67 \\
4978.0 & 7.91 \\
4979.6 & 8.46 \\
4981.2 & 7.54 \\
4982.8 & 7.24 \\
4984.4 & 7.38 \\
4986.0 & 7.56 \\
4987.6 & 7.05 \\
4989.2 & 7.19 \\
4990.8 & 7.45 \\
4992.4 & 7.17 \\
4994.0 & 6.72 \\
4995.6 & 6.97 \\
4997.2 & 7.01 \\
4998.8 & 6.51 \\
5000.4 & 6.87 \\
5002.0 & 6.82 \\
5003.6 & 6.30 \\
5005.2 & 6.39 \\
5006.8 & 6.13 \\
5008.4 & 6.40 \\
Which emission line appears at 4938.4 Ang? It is Ly-alpha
